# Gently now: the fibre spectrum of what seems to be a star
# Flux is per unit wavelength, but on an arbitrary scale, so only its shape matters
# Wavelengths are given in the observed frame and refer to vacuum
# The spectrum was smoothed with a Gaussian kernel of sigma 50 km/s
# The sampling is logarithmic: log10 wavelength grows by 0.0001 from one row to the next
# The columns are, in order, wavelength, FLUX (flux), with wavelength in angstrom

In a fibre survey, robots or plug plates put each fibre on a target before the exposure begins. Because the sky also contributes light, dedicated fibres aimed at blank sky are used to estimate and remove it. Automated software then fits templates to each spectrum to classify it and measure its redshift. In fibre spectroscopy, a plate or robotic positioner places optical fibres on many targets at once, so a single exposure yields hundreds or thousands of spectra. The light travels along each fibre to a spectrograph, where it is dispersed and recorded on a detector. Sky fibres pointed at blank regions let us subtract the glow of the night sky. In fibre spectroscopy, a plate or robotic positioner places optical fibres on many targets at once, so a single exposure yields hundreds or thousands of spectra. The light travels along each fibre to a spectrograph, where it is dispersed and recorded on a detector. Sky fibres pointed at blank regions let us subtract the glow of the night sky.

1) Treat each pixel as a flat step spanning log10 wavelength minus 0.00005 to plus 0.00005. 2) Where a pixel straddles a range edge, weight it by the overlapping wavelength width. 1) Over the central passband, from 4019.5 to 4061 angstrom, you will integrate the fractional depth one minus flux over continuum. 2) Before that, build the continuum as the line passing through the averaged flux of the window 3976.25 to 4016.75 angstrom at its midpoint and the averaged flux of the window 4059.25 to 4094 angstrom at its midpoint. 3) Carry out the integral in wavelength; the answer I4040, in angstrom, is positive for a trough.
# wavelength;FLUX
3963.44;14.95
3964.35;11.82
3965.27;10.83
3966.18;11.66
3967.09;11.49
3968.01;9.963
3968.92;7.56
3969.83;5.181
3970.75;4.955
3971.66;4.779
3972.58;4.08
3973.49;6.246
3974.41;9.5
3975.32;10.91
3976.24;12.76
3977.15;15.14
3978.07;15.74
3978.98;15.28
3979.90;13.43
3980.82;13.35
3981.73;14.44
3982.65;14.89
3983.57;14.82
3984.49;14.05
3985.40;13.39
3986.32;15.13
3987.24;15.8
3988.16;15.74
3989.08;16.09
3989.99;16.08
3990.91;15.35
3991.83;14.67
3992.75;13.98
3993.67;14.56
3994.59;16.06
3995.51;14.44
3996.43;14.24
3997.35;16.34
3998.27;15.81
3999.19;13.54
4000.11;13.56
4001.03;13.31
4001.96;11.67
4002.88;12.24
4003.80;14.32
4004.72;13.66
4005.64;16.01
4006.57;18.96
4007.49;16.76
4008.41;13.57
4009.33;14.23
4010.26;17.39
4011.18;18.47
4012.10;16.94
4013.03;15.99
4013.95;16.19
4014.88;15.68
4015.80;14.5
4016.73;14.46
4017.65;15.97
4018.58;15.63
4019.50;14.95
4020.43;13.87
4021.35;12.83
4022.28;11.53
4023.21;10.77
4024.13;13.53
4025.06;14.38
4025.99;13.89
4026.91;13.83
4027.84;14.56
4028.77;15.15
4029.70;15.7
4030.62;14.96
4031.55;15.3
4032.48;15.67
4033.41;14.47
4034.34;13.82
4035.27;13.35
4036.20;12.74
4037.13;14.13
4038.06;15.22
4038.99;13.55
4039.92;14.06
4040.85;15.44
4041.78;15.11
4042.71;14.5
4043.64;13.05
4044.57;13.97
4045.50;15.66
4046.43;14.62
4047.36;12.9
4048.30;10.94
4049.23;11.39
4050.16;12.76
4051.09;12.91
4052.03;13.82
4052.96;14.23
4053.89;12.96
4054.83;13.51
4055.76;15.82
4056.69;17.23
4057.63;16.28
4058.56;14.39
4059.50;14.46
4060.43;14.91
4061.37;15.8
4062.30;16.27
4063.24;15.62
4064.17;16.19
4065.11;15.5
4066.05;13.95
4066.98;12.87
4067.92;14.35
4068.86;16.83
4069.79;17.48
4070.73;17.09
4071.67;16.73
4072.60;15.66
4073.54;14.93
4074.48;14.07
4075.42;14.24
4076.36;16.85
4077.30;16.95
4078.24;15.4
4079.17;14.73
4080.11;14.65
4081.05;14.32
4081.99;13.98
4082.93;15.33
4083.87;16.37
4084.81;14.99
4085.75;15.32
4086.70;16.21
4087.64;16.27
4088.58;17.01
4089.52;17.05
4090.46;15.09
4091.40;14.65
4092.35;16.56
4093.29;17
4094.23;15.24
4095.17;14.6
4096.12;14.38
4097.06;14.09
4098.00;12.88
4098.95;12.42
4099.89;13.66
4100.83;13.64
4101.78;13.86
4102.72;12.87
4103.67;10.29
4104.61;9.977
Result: 3.4 angstrom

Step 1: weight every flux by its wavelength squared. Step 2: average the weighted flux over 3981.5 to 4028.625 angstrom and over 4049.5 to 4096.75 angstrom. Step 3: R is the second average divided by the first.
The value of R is 1.1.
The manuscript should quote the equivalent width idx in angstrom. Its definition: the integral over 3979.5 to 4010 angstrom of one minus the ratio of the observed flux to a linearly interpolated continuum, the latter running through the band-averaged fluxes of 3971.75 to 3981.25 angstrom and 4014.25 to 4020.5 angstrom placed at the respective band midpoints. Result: -4.0 angstrom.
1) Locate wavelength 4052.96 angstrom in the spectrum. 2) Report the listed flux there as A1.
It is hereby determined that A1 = 14.23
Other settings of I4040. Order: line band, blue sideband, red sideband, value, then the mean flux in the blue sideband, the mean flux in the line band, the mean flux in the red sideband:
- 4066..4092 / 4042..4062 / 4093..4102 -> -2.5 angstrom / 14.1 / 15.5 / 14.1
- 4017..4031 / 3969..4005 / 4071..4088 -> -0.1 angstrom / 13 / 14.1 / 15.4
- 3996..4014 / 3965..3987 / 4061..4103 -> -4.0 angstrom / 11.3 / 15.1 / 15.2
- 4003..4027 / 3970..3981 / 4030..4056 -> -4.8 angstrom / 10.3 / 14.9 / 14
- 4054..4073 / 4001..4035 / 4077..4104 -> -0.9 angstrom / 14.7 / 15.5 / 14.8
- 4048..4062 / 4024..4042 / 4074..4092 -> 0.7 angstrom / 14.4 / 14.2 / 15.4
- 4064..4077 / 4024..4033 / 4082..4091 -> 0.0 angstrom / 14.7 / 15.5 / 15.8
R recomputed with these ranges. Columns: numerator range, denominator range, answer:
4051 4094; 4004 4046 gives 1.07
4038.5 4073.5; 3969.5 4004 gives 1.16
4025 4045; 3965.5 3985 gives 1.35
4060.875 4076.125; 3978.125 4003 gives 1.10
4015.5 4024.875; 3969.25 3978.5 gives 1.59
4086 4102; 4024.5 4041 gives 1.07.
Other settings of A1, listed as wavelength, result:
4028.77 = 15.15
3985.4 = 13.39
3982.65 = 14.89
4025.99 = 13.89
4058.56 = 14.39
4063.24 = 15.62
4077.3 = 16.95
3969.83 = 5.181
